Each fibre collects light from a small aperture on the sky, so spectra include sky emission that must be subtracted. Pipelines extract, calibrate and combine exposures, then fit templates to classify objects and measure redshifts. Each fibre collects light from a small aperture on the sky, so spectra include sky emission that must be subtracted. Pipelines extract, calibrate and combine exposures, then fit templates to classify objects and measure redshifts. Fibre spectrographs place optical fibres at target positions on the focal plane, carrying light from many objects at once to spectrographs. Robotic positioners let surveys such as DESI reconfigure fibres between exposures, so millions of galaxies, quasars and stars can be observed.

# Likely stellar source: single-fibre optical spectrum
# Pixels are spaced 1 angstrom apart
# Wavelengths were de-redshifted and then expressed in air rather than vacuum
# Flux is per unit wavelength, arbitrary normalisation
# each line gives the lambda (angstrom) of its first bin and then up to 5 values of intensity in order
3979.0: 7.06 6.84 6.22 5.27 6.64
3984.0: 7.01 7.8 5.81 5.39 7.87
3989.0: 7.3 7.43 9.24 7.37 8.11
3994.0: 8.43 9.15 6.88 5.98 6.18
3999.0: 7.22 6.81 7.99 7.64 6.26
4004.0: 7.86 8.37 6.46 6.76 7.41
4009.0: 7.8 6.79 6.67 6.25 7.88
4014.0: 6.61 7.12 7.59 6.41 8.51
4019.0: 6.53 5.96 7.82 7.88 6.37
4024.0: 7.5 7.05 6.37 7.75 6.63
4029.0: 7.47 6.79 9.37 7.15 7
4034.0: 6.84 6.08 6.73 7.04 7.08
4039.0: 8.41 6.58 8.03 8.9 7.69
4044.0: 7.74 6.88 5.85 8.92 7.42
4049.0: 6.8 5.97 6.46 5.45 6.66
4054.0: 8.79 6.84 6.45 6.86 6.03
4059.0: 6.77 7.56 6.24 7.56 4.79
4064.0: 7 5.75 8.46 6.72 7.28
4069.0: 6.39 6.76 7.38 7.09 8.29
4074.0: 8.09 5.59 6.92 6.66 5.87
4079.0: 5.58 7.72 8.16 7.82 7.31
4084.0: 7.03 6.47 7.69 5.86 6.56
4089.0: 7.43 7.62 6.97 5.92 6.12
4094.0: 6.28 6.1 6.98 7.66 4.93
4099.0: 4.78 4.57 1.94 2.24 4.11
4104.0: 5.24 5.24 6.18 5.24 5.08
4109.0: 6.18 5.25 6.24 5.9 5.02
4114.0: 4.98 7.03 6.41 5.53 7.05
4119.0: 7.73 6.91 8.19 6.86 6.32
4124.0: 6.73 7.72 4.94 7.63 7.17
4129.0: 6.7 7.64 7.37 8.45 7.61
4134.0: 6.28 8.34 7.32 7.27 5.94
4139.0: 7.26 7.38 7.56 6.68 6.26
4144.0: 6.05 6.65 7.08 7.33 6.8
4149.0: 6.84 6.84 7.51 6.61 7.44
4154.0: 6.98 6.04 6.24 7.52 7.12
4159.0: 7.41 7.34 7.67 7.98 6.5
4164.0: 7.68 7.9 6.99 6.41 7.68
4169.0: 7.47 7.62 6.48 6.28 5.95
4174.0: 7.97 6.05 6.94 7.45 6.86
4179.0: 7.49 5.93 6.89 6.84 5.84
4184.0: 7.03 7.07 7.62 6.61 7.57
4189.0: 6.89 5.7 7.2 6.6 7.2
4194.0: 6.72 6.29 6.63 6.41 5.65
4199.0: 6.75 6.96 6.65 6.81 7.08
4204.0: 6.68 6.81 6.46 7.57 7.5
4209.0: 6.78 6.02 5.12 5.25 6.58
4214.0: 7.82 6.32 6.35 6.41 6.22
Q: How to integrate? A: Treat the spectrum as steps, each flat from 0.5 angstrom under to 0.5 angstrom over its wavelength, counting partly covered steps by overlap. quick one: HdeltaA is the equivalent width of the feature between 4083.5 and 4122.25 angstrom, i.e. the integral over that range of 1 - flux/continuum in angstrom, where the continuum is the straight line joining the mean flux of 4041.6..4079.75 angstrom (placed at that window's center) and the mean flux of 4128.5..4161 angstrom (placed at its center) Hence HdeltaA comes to 5.6 angstrom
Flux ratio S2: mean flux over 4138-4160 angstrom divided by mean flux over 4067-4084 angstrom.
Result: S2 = 0.98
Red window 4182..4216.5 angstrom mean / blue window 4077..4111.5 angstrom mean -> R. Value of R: 1.11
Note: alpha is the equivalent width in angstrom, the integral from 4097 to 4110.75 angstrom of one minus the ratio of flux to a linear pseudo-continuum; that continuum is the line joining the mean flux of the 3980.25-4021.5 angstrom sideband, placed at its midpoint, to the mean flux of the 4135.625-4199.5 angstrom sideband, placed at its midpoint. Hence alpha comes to 4.3 angstrom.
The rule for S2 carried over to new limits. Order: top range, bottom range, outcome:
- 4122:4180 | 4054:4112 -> 1.11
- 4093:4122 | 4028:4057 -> 0.80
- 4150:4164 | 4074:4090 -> 1.03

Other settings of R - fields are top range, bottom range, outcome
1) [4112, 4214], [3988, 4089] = 0.96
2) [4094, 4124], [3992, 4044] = 0.79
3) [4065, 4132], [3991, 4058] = 0.89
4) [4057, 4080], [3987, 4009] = 0.91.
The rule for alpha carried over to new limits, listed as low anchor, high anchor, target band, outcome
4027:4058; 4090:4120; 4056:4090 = -2.57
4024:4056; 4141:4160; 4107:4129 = 1.80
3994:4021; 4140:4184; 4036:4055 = -0.34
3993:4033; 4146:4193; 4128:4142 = -0.50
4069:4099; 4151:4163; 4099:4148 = 4.53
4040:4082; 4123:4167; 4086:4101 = 1.81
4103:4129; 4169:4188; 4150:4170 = -1.51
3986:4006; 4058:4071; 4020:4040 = -0.29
